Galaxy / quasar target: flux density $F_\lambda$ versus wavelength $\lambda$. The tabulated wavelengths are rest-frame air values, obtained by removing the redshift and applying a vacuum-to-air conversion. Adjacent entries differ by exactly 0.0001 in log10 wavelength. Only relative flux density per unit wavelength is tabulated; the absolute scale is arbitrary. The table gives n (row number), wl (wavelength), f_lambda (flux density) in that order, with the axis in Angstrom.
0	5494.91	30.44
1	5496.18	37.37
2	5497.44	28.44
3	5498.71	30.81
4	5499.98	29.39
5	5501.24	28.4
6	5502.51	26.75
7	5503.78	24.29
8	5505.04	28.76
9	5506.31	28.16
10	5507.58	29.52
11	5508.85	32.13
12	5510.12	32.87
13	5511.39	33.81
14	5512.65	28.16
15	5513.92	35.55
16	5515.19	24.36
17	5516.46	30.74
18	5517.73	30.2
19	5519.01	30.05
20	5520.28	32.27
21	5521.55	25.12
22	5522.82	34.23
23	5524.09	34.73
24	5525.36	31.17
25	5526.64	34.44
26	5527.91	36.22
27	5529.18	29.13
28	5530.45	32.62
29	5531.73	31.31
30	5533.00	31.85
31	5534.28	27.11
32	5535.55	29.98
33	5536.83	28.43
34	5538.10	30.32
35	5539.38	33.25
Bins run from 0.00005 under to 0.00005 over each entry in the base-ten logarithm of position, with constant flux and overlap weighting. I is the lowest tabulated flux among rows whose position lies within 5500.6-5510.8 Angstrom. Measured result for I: 24.29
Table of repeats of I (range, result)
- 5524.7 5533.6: 29.13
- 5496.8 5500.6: 28.44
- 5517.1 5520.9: 30.05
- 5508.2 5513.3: 28.16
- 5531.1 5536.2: 27.11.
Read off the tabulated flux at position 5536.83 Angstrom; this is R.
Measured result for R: 28.43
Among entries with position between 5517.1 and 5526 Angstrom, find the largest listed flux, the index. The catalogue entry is 34.73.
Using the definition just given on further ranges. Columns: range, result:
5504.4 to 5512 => 33.81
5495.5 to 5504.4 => 37.37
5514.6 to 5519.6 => 30.74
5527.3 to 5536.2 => 36.22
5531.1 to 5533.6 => 31.85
